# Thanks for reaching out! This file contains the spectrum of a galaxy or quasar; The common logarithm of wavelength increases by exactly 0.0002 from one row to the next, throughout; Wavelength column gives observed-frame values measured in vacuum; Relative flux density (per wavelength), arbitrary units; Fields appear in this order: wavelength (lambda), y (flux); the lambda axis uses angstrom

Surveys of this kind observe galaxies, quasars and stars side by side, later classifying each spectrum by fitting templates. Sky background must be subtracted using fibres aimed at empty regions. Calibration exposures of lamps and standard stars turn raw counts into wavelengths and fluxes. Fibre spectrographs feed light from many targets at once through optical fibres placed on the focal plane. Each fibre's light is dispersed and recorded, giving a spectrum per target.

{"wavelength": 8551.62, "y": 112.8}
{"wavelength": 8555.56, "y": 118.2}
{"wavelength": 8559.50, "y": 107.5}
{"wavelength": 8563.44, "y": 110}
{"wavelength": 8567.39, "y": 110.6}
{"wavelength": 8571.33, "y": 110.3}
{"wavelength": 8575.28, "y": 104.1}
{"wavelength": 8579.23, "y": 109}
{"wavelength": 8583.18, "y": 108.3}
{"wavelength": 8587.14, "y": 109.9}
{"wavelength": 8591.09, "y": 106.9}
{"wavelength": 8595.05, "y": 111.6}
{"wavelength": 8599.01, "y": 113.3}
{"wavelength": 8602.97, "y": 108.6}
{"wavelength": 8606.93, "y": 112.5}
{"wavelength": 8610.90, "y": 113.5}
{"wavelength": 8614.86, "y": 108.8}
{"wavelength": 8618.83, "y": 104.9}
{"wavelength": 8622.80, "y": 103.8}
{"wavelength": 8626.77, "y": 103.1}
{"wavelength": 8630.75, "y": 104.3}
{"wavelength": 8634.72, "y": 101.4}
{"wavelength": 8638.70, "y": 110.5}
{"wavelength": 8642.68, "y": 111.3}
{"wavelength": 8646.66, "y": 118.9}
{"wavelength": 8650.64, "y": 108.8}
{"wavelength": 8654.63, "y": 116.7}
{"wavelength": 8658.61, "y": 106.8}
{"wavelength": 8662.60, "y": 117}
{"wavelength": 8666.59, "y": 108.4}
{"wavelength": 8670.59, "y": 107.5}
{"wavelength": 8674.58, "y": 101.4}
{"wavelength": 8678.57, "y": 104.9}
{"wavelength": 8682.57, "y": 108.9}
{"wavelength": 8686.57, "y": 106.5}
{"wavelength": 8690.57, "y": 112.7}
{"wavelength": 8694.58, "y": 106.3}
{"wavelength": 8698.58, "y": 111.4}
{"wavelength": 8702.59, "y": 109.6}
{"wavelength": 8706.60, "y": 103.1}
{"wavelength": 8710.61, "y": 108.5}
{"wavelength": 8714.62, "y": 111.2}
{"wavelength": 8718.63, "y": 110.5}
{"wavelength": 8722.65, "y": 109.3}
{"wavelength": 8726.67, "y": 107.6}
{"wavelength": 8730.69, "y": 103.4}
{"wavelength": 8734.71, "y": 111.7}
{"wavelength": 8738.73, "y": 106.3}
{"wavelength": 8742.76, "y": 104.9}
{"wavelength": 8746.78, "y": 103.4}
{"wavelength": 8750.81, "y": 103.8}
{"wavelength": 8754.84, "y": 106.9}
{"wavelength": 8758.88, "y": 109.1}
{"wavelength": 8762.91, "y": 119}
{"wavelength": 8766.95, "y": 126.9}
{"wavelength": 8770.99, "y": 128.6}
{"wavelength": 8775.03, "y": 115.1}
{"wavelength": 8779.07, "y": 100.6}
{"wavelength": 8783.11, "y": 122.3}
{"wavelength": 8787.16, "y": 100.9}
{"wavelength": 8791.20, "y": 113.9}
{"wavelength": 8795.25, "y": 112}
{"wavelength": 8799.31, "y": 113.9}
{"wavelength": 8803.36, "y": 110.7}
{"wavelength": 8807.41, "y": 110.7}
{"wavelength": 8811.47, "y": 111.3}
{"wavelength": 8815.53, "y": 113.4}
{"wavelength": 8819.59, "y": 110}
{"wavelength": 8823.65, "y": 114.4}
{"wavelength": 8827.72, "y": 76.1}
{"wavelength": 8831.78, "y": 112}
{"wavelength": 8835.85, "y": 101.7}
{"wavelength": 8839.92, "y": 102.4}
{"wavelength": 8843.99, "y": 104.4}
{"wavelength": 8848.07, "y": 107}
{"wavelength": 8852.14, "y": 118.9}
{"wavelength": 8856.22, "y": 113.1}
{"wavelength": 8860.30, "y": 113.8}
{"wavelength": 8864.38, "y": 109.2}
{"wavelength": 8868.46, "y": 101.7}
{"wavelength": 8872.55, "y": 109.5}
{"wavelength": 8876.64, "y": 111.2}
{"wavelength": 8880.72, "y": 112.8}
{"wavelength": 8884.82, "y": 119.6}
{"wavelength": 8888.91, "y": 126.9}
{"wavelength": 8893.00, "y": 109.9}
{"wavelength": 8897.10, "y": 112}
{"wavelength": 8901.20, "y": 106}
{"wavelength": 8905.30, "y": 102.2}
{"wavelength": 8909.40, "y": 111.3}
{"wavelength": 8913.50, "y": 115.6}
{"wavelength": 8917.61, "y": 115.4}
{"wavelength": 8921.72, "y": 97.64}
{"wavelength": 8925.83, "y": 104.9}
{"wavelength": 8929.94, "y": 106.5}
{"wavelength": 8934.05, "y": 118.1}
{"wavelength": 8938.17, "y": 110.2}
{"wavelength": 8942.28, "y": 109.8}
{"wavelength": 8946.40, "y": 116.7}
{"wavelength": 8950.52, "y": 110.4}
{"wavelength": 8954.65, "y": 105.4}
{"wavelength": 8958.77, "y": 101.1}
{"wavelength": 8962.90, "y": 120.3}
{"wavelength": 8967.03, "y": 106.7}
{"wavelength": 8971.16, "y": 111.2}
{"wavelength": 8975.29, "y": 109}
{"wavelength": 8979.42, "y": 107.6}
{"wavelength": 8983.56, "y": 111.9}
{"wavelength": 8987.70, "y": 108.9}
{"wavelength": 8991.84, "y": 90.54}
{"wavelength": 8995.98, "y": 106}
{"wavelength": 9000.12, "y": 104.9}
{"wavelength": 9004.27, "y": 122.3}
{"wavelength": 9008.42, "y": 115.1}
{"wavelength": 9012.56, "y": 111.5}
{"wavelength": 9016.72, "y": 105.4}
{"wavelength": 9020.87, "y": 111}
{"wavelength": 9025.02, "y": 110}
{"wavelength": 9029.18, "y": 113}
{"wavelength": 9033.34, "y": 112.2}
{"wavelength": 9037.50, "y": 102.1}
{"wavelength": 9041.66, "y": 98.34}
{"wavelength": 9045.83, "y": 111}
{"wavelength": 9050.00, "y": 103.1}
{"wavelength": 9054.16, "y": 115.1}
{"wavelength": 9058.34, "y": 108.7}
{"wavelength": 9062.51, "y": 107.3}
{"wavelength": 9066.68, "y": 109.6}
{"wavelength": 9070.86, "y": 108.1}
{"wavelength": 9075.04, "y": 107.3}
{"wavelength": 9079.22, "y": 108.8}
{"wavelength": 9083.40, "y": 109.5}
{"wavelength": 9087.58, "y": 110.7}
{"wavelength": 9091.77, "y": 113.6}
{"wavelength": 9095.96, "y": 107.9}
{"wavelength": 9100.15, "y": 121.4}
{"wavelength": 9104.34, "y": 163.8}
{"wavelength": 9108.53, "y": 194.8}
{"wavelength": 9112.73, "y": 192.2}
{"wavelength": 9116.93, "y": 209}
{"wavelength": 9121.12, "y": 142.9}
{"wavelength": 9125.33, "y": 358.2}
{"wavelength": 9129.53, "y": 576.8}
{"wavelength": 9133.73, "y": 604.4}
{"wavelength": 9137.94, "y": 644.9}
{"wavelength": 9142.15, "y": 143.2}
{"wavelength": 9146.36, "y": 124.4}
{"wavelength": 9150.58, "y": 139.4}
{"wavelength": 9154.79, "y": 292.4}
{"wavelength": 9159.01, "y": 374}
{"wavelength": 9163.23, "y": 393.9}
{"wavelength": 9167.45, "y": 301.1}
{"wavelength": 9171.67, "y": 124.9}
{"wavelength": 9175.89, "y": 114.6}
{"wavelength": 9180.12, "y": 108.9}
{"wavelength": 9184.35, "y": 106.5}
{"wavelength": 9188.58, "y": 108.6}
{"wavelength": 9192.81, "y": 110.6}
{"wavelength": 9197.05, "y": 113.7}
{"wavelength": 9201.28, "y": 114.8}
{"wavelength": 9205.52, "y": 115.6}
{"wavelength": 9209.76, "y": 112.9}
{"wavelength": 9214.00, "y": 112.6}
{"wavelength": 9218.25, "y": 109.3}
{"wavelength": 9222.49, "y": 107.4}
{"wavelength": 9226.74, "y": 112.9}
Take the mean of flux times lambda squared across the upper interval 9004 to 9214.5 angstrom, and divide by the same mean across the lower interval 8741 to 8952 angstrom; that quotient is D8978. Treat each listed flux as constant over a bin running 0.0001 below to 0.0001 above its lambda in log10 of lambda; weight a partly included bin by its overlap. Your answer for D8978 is 1.7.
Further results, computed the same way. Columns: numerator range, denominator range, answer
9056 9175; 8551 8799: 2.22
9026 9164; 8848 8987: 1.84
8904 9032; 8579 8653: 1.09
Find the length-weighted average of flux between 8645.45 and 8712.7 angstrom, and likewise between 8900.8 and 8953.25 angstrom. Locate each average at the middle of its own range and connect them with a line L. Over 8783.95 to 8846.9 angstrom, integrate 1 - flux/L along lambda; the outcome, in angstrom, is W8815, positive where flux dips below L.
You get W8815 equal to 1.1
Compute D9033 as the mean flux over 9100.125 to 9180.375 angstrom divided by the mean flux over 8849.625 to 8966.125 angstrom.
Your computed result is 2.5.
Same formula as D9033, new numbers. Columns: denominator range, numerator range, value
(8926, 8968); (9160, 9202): 1.51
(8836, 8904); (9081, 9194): 2.04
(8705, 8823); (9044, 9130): 1.39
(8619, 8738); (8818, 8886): 1.00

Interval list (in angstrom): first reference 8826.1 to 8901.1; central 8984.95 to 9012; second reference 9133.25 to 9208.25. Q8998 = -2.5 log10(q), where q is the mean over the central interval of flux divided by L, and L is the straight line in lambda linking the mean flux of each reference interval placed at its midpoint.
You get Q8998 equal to 0.39 mag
